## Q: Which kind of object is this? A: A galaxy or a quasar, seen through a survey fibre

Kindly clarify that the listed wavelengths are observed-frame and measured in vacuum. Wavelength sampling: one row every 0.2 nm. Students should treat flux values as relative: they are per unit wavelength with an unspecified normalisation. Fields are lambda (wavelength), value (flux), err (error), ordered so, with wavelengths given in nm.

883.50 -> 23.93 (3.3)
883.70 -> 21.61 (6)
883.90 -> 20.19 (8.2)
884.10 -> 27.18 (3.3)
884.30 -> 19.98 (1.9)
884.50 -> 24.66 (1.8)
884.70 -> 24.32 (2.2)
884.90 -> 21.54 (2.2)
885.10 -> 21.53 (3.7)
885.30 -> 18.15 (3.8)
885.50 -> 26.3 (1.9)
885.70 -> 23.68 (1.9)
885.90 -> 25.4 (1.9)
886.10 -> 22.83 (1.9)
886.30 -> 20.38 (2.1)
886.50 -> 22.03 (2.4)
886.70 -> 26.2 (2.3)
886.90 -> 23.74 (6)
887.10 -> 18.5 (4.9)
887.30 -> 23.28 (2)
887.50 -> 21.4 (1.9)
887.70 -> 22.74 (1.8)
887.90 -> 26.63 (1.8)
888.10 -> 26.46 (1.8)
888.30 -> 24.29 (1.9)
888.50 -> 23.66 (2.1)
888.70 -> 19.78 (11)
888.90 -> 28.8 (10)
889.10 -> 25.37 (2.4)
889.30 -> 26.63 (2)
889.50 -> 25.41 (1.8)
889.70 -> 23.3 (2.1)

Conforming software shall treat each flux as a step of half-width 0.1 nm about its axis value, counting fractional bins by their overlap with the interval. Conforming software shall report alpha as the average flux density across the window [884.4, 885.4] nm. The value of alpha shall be 22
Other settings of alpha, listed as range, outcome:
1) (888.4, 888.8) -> 21.7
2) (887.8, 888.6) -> 25.3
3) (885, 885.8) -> 22.4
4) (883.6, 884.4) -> 22.2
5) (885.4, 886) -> 25.1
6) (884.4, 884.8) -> 24.5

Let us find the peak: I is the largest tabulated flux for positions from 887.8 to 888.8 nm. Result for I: 26.63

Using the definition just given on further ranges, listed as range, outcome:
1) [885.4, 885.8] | 26.3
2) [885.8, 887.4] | 26.2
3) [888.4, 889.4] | 28.8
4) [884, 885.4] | 27.18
